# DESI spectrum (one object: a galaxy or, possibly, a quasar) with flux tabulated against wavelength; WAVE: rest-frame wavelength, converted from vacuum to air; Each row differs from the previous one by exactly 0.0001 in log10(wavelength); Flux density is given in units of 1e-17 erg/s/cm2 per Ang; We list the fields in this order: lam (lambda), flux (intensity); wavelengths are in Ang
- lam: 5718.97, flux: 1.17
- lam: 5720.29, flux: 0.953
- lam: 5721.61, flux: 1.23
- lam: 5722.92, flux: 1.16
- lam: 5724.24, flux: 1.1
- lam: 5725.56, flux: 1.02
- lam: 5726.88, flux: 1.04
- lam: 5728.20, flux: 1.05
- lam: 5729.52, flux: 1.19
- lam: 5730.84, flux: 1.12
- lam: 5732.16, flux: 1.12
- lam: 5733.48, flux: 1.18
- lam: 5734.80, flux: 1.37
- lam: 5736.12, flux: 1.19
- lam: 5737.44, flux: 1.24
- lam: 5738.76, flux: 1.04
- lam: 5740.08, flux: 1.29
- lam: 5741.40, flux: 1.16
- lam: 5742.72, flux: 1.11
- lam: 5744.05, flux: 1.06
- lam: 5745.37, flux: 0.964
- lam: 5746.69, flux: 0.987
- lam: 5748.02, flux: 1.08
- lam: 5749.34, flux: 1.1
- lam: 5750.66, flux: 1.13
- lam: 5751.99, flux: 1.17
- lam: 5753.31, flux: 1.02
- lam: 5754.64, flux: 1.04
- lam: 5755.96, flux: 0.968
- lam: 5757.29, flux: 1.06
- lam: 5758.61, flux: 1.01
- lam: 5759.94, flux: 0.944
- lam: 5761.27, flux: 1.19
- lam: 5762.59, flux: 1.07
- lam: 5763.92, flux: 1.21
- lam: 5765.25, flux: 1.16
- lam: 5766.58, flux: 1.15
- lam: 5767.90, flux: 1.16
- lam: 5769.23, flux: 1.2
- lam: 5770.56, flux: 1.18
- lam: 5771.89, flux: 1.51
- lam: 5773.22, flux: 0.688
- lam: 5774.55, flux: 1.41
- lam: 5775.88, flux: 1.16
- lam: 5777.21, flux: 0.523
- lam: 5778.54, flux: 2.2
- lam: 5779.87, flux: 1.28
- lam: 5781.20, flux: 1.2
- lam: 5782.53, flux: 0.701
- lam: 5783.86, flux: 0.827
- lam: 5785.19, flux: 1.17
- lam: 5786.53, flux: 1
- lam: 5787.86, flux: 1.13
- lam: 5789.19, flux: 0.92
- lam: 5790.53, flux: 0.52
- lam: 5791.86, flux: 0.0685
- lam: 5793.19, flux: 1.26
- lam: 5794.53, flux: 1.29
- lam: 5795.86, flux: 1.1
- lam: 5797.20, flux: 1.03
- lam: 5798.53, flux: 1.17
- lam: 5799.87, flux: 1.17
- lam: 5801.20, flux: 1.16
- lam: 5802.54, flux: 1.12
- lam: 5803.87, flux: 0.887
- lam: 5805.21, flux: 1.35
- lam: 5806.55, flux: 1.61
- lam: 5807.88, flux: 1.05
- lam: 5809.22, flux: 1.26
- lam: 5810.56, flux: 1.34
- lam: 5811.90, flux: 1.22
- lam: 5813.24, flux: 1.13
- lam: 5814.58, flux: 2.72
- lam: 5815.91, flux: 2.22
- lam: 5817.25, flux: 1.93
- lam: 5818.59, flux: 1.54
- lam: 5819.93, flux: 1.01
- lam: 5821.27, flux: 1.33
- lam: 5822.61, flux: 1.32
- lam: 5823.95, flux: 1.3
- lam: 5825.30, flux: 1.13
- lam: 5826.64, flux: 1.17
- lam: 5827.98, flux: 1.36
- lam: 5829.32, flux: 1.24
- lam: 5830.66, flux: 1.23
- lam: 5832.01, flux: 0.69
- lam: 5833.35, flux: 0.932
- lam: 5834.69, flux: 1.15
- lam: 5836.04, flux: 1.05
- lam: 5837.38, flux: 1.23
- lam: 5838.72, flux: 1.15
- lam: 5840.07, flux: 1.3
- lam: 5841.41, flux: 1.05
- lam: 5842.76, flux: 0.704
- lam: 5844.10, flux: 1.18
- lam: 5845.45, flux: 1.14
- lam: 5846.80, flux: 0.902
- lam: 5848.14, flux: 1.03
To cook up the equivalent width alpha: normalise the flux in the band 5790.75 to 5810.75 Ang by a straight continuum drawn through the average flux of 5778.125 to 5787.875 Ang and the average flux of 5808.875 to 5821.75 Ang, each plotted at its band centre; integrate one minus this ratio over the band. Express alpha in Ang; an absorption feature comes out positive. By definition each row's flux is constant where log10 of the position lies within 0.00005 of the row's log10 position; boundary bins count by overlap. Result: 4.2 Ang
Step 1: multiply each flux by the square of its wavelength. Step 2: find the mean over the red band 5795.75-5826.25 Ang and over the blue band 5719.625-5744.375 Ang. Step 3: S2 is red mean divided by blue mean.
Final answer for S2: 1.2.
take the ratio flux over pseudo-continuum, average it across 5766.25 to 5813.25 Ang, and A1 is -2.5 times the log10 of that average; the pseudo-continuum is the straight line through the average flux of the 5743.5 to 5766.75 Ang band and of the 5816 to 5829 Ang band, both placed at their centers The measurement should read 0.10 mag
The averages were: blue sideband 1.07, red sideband 1.38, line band 1.11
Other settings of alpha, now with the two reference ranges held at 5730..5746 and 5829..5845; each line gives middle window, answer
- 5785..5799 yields 1.9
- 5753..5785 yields 0.2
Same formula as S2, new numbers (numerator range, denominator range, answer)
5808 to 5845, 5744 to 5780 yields 1.17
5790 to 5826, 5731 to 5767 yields 1.17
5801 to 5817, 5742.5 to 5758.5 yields 1.40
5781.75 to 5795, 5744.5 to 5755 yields 0.84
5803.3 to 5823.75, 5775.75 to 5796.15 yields 1.45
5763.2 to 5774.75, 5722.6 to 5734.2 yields 1.08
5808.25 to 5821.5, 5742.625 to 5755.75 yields 1.51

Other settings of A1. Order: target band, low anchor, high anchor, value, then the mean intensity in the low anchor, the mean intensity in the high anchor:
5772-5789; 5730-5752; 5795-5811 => 0.05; 1.14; 1.19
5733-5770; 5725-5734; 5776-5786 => 0.00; 1.1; 1.13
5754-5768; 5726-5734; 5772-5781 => 0.10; 1.11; 1.23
